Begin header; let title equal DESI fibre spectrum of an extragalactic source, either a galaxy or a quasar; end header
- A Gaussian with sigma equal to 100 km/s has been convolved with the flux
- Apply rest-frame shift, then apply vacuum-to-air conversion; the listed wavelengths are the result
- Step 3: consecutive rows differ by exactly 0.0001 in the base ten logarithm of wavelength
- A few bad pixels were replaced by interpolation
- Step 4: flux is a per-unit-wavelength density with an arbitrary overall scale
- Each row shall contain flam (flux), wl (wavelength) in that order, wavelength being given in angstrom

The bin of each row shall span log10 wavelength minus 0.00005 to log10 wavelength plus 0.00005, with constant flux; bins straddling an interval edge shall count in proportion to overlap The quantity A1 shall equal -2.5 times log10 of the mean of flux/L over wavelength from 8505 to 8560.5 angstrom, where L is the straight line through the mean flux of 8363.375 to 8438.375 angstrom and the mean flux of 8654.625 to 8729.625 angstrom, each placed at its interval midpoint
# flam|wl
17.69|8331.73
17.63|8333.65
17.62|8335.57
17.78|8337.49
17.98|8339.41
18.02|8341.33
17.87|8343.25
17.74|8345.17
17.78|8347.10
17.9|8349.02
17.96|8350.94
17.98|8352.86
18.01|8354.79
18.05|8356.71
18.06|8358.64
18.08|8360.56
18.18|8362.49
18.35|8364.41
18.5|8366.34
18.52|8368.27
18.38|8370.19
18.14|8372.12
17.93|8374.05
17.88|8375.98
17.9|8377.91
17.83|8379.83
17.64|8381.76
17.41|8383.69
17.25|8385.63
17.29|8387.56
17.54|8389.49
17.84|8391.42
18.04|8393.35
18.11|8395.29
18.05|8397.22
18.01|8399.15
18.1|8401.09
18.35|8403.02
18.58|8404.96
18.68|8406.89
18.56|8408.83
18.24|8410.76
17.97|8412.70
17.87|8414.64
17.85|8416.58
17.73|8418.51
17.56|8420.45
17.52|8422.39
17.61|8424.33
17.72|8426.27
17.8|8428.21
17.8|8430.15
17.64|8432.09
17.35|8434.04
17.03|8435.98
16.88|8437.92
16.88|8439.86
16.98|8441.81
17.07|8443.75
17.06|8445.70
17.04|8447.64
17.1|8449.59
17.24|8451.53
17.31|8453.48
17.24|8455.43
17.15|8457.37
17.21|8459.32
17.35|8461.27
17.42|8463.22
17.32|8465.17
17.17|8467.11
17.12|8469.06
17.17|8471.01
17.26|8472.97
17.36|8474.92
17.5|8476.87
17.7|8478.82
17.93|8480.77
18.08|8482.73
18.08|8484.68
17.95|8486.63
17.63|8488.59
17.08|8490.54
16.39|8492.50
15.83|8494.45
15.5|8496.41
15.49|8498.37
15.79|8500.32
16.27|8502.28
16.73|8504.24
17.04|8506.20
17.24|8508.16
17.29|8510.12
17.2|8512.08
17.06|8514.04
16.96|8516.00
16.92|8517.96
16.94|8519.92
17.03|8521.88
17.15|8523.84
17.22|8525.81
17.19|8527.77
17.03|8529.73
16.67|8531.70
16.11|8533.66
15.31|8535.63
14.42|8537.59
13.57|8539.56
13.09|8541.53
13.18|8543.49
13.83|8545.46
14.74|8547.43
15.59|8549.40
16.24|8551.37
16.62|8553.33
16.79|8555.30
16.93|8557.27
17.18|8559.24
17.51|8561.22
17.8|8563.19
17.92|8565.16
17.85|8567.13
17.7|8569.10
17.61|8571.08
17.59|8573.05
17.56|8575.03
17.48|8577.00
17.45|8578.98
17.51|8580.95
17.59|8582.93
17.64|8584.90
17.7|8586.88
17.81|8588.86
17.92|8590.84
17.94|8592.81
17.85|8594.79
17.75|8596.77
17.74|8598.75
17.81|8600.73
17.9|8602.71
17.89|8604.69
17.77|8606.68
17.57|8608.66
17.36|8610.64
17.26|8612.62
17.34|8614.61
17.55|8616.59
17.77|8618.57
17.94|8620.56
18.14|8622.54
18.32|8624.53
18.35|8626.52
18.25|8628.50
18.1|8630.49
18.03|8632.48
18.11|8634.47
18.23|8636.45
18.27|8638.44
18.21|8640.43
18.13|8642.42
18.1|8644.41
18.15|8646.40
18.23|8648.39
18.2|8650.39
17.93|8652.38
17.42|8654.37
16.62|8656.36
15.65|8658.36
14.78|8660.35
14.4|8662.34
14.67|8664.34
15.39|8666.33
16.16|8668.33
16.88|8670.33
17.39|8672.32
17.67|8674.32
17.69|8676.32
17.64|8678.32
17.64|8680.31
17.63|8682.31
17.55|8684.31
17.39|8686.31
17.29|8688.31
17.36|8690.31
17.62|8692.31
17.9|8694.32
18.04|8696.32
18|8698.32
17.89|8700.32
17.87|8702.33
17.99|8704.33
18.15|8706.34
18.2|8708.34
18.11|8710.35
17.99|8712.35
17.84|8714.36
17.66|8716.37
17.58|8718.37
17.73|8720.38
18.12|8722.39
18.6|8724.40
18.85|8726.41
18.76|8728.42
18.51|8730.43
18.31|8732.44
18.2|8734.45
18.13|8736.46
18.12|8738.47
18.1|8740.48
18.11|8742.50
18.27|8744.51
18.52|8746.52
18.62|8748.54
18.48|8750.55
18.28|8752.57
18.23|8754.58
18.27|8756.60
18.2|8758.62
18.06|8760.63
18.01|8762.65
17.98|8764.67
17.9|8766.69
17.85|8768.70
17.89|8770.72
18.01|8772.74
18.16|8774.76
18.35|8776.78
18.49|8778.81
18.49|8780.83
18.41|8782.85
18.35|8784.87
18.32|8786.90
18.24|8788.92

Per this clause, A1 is 0.096 mag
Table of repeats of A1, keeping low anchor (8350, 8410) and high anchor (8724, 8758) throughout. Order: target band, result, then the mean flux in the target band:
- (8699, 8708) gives 0.020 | 18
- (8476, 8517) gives 0.072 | 17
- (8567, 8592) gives 0.035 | 17.6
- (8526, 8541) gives 0.156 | 15.8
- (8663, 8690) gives 0.082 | 17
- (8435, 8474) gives 0.059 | 17.2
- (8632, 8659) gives 0.027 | 17.8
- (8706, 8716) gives 0.019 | 18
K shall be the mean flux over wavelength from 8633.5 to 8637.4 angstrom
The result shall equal 18.2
